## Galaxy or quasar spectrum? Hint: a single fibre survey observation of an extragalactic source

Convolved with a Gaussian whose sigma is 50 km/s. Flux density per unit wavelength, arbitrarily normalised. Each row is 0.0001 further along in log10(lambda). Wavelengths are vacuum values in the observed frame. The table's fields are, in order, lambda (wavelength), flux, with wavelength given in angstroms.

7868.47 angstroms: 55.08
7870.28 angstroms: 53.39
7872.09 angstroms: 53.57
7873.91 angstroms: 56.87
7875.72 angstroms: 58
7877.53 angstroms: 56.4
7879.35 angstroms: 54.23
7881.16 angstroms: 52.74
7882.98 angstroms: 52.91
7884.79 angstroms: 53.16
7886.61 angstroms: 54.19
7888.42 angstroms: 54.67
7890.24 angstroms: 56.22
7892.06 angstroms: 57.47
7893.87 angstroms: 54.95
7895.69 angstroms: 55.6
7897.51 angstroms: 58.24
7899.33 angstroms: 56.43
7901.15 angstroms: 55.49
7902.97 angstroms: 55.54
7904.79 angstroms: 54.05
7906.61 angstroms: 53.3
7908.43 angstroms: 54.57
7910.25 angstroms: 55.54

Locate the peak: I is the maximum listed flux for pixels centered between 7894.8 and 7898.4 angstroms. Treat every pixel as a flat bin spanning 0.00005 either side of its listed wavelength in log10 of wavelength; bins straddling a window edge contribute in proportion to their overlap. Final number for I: 58.24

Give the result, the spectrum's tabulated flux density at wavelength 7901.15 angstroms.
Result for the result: 55.49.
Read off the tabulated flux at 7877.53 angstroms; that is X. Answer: 56.4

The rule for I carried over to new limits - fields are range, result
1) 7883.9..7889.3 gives 54.67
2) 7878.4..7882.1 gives 54.23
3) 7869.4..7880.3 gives 58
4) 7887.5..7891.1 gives 56.22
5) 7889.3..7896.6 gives 57.47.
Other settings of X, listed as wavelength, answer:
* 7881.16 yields 52.74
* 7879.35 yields 54.23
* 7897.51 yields 58.24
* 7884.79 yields 53.16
